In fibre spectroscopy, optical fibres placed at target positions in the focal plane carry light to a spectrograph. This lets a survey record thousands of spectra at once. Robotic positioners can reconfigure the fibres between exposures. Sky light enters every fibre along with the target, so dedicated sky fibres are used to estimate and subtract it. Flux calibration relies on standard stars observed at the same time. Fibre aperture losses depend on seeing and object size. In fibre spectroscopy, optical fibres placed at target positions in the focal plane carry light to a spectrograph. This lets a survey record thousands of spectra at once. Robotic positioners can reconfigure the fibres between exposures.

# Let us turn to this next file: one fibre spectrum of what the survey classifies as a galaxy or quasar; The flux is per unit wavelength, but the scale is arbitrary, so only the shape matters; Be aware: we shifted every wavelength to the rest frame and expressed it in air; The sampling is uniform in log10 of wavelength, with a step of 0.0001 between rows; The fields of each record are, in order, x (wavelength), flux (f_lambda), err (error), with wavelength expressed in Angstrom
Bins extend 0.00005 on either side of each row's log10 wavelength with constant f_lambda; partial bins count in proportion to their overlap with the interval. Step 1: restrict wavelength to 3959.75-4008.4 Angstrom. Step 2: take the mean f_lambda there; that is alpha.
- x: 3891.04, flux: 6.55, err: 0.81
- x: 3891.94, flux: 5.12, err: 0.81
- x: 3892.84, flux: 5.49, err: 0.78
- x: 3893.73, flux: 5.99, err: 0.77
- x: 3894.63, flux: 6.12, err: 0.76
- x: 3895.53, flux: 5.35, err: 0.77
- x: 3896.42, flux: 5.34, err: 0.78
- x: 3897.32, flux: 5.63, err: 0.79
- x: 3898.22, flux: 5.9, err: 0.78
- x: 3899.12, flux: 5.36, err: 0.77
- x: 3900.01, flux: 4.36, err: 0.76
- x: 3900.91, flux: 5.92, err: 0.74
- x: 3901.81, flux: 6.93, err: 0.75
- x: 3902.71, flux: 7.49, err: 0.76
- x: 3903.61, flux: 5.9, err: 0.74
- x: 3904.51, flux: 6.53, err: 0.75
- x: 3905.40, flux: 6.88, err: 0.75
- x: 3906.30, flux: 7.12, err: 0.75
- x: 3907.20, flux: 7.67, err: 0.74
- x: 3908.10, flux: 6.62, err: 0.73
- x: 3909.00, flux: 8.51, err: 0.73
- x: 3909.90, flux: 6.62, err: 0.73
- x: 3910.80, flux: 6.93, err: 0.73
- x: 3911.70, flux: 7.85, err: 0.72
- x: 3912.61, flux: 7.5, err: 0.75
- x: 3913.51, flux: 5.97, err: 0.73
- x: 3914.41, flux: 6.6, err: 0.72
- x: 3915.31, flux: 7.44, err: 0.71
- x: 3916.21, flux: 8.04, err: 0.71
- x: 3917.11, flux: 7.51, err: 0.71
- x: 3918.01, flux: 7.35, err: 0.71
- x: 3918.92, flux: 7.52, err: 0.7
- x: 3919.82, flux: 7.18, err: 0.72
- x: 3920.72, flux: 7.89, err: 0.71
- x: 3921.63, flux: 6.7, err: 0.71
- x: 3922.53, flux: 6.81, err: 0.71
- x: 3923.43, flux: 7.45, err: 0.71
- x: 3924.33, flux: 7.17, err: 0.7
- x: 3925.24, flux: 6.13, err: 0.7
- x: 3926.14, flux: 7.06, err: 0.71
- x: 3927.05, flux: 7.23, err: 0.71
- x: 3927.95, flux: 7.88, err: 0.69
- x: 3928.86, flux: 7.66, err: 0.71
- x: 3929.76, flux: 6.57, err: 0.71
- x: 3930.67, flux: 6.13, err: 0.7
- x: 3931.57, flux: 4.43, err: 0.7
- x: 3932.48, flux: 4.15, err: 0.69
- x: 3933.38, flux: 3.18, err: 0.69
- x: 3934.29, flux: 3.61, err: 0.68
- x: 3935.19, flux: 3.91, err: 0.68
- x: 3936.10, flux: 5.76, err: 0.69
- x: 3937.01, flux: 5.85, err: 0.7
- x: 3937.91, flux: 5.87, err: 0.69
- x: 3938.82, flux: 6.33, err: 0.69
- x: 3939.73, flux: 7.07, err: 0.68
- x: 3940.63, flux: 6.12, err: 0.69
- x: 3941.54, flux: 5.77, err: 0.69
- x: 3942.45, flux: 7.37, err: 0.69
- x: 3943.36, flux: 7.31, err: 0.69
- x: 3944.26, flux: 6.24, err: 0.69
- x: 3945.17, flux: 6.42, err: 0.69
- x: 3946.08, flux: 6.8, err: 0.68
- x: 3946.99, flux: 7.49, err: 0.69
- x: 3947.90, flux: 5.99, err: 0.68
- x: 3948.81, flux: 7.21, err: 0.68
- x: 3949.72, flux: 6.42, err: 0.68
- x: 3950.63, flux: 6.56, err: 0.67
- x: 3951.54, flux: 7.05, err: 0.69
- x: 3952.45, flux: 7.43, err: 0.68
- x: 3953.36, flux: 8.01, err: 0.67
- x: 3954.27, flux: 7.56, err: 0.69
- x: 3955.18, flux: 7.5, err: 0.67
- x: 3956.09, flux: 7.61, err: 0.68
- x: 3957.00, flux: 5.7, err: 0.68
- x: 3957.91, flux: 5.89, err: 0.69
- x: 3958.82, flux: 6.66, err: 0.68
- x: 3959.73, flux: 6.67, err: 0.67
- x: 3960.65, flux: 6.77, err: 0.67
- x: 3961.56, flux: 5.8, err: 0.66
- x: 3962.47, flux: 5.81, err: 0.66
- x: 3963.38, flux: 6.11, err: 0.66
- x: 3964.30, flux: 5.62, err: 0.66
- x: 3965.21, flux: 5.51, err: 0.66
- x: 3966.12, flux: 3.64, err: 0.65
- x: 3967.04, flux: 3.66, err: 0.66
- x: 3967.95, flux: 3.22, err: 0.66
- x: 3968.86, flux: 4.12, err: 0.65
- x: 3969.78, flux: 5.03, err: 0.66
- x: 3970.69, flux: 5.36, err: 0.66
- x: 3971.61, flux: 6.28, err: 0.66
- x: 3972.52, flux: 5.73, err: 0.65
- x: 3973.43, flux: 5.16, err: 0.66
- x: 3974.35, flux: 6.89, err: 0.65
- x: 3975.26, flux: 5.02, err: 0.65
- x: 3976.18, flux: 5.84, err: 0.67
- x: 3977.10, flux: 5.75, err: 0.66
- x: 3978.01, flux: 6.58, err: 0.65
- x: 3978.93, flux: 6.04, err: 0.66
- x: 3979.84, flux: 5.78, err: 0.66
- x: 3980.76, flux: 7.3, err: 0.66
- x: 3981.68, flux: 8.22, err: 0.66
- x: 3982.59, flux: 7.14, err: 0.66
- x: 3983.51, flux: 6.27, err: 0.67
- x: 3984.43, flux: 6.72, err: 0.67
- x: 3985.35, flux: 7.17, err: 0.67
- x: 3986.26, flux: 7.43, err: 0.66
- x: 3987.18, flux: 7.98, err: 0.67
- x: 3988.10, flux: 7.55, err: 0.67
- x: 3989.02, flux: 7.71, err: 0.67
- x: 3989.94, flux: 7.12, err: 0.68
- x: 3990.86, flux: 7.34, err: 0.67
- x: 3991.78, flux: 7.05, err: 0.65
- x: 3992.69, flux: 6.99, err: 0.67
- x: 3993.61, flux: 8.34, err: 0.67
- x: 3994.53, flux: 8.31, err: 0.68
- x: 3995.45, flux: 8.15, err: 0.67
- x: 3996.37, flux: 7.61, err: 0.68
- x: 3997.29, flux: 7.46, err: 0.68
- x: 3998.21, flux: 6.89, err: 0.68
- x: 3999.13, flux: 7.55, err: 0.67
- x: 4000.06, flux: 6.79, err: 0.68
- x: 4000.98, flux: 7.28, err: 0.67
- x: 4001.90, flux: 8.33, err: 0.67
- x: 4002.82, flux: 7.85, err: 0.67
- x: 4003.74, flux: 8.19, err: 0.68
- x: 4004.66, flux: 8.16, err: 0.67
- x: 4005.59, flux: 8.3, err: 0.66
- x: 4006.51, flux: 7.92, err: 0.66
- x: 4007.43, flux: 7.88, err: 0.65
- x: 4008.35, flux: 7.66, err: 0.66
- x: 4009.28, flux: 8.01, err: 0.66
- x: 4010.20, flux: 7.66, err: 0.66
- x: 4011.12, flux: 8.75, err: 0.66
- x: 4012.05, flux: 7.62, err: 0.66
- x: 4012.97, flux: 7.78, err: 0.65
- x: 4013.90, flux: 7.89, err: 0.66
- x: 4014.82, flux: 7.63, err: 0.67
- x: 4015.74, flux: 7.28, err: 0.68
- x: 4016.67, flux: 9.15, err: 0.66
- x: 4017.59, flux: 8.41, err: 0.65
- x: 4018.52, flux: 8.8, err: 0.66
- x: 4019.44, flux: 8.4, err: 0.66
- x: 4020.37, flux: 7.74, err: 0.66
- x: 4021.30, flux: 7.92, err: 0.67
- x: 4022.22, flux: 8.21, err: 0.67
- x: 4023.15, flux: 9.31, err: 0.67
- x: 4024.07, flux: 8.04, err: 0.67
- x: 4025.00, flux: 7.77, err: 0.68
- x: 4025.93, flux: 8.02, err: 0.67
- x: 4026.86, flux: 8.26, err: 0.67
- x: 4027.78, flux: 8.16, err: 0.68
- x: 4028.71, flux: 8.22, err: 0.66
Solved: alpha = 6.68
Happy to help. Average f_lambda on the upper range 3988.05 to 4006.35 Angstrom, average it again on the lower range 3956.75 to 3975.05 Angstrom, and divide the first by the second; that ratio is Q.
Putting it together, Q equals 1.40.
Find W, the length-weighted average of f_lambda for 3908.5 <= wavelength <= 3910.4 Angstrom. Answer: 7.53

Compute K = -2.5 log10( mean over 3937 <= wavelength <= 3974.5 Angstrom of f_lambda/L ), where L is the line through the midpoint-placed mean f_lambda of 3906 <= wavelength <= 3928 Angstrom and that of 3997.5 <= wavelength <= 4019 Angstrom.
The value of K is 0.21 mag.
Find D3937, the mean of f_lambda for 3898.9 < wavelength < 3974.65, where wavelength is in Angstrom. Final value 6.37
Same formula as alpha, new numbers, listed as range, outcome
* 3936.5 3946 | 6.45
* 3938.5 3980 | 6.15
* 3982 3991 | 7.25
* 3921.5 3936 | 5.98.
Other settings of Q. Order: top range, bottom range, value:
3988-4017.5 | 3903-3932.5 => 1.11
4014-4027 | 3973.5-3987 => 1.25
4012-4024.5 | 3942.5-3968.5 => 1.29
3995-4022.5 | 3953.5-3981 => 1.36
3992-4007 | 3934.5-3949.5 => 1.23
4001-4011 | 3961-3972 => 1.59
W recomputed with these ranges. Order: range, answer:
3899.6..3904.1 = 6.13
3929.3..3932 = 5.74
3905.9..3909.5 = 7.47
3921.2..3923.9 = 7.02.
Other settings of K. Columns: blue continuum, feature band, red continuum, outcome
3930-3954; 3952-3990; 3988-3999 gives 0.11 mag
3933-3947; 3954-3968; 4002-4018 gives 0.11 mag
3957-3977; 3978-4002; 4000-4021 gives -0.08 mag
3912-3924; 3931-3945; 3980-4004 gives 0.30 mag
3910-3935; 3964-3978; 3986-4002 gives 0.37 mag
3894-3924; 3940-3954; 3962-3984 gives -0.12 mag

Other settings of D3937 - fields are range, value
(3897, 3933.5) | 6.71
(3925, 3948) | 6.09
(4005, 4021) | 8.05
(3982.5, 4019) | 7.71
